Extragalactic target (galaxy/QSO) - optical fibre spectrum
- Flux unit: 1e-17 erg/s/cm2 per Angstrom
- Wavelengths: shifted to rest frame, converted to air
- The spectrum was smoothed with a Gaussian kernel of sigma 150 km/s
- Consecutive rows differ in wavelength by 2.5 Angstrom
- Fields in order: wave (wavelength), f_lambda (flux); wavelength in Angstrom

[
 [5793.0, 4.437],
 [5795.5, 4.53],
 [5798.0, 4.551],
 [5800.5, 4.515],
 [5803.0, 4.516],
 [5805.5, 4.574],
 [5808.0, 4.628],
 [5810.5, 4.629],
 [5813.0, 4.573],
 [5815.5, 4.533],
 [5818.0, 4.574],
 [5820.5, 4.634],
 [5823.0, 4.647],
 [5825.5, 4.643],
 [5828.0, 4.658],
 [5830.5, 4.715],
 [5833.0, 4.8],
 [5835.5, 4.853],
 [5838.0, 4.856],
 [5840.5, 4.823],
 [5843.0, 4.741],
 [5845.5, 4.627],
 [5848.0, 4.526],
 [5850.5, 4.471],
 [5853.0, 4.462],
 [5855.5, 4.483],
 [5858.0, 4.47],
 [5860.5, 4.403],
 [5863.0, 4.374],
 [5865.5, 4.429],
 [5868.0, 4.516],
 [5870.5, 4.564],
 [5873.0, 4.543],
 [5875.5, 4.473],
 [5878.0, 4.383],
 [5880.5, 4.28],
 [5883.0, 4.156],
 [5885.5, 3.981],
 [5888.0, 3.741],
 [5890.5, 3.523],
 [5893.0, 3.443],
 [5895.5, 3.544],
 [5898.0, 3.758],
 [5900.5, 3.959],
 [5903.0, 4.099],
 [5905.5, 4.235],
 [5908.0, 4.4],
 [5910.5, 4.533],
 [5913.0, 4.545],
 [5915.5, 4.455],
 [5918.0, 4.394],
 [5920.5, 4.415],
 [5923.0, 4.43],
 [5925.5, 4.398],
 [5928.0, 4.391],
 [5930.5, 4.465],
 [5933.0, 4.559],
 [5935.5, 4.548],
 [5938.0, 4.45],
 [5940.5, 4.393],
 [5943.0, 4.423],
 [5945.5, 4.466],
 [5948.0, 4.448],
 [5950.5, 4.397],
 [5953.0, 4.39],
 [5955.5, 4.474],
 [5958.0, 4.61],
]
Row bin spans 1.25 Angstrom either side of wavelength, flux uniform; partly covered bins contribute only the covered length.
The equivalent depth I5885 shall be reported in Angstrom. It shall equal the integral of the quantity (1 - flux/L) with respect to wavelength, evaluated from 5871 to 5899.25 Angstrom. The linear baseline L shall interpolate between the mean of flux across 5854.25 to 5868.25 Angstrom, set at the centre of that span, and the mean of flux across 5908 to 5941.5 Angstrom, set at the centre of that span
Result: 2.8 Angstrom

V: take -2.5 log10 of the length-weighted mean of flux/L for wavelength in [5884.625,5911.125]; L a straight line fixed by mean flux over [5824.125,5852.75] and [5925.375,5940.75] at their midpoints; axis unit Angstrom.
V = 0.163 mag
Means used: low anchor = 4.69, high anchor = 4.47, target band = 3.91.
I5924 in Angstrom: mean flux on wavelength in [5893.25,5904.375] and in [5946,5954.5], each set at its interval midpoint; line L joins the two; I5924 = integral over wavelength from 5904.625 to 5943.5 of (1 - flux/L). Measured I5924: -3.2 Angstrom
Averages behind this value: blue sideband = 3.81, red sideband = 4.42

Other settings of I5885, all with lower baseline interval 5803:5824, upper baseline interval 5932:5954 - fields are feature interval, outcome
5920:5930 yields 0.13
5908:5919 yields 0.02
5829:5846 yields -0.79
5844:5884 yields 0.77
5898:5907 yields 0.88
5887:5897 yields 2.10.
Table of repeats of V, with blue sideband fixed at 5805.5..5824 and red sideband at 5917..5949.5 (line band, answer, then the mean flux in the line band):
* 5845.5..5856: 0.01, 4.5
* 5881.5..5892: 0.17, 3.85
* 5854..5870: 0.02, 4.45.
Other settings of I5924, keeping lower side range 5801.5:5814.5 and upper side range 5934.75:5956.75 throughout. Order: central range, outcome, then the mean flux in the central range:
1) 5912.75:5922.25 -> 0.06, 4.44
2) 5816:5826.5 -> -0.11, 4.62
